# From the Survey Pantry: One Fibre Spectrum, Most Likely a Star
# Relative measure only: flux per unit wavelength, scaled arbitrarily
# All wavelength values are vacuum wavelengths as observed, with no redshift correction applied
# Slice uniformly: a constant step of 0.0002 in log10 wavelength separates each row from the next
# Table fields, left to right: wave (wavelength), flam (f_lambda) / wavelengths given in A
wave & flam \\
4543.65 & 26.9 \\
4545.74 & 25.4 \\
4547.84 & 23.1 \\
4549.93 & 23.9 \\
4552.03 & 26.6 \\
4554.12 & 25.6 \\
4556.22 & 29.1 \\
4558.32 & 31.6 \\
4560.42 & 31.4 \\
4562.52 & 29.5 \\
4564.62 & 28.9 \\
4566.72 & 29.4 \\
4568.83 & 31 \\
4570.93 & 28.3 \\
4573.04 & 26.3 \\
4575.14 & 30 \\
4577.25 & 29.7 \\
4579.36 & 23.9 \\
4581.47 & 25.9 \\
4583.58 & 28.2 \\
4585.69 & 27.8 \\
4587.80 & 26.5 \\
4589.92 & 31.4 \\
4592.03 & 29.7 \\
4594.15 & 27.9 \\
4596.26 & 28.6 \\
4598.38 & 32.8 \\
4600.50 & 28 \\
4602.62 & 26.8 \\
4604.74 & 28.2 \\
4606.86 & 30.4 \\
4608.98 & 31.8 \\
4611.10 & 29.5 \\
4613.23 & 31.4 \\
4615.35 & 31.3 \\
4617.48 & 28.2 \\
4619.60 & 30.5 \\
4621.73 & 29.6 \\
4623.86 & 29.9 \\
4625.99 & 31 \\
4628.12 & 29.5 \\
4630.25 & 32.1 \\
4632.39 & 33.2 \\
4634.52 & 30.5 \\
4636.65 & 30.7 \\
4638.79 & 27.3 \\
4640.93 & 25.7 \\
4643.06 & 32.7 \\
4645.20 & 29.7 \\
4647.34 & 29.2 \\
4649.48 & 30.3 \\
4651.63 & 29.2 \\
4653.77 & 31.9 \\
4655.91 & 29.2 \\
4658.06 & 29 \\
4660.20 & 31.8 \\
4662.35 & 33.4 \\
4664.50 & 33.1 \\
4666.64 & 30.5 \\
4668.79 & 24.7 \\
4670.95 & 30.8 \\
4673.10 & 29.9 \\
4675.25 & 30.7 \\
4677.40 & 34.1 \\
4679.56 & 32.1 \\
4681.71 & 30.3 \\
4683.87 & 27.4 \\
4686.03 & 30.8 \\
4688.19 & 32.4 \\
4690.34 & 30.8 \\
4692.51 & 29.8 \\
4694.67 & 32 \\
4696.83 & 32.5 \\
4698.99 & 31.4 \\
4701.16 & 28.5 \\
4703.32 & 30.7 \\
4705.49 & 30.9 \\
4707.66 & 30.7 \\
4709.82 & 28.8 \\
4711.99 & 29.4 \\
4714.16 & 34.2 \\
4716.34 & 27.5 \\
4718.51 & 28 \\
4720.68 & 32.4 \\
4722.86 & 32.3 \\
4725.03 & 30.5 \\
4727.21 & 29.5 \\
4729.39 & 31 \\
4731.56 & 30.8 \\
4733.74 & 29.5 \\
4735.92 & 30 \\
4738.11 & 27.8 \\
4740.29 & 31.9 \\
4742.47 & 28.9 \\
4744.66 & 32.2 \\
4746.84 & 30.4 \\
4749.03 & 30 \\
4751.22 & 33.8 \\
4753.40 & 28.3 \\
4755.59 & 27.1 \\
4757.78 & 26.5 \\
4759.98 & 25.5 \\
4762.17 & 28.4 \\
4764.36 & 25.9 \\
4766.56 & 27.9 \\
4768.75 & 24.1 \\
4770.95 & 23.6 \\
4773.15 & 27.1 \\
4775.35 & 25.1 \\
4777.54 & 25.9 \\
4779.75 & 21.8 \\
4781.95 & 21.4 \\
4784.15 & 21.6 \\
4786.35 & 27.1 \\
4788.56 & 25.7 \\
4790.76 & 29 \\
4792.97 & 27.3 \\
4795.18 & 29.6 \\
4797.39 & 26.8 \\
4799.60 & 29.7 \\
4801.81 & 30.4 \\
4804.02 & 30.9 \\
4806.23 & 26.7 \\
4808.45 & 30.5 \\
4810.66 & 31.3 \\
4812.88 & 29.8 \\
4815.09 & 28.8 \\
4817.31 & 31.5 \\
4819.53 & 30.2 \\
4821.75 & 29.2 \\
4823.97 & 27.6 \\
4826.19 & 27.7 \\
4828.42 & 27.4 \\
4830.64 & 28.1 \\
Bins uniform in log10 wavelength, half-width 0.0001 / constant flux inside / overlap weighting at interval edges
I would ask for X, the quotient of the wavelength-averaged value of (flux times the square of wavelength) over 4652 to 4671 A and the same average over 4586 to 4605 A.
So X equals 1.08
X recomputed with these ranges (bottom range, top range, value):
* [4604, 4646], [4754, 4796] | 0.91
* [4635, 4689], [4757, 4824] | 0.95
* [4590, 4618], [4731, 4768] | 1.04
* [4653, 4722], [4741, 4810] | 0.93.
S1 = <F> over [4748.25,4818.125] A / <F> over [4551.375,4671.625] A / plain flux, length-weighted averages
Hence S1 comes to 0.9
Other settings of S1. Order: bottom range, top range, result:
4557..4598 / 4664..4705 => 1.06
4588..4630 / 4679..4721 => 1.02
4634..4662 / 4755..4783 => 0.85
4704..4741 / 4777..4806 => 0.88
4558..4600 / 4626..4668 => 1.05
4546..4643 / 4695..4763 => 1.04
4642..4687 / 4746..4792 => 0.87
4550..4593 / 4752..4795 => 0.91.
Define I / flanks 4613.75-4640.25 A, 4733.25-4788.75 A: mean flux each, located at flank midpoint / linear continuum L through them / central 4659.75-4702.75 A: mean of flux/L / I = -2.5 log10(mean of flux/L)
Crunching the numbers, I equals -0.066 mag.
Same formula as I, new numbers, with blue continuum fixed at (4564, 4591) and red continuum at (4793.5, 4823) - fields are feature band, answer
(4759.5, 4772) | 0.13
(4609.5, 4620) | -0.07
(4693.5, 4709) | -0.07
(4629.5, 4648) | -0.06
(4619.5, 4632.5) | -0.08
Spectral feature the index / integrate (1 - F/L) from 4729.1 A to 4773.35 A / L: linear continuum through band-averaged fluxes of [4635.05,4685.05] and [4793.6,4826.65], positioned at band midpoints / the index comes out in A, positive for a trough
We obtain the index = 1.7 A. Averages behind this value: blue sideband 30.2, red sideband 29.4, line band 28.6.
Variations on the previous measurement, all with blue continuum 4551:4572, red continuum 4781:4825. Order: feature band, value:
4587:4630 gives -1.10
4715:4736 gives -1.21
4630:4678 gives -2.57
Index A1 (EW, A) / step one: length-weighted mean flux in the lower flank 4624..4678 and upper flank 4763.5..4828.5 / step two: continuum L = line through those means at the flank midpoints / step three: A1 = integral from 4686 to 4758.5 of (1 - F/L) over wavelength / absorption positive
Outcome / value -3.6 A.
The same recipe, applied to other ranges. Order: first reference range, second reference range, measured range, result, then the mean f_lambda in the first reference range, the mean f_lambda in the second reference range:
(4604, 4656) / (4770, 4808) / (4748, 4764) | -0.6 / 30.2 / 26.5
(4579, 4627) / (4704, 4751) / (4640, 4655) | -0.1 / 29.2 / 30.4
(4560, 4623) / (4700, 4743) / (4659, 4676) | -0.5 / 29.1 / 30.2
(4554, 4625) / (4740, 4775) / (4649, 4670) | -1.2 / 29.1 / 28.1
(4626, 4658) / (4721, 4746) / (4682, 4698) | -0.3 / 30.1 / 30.5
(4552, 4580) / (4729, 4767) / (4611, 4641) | -1.3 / 28.8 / 29.2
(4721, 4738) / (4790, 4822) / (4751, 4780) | 3.4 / 30.4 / 29.5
